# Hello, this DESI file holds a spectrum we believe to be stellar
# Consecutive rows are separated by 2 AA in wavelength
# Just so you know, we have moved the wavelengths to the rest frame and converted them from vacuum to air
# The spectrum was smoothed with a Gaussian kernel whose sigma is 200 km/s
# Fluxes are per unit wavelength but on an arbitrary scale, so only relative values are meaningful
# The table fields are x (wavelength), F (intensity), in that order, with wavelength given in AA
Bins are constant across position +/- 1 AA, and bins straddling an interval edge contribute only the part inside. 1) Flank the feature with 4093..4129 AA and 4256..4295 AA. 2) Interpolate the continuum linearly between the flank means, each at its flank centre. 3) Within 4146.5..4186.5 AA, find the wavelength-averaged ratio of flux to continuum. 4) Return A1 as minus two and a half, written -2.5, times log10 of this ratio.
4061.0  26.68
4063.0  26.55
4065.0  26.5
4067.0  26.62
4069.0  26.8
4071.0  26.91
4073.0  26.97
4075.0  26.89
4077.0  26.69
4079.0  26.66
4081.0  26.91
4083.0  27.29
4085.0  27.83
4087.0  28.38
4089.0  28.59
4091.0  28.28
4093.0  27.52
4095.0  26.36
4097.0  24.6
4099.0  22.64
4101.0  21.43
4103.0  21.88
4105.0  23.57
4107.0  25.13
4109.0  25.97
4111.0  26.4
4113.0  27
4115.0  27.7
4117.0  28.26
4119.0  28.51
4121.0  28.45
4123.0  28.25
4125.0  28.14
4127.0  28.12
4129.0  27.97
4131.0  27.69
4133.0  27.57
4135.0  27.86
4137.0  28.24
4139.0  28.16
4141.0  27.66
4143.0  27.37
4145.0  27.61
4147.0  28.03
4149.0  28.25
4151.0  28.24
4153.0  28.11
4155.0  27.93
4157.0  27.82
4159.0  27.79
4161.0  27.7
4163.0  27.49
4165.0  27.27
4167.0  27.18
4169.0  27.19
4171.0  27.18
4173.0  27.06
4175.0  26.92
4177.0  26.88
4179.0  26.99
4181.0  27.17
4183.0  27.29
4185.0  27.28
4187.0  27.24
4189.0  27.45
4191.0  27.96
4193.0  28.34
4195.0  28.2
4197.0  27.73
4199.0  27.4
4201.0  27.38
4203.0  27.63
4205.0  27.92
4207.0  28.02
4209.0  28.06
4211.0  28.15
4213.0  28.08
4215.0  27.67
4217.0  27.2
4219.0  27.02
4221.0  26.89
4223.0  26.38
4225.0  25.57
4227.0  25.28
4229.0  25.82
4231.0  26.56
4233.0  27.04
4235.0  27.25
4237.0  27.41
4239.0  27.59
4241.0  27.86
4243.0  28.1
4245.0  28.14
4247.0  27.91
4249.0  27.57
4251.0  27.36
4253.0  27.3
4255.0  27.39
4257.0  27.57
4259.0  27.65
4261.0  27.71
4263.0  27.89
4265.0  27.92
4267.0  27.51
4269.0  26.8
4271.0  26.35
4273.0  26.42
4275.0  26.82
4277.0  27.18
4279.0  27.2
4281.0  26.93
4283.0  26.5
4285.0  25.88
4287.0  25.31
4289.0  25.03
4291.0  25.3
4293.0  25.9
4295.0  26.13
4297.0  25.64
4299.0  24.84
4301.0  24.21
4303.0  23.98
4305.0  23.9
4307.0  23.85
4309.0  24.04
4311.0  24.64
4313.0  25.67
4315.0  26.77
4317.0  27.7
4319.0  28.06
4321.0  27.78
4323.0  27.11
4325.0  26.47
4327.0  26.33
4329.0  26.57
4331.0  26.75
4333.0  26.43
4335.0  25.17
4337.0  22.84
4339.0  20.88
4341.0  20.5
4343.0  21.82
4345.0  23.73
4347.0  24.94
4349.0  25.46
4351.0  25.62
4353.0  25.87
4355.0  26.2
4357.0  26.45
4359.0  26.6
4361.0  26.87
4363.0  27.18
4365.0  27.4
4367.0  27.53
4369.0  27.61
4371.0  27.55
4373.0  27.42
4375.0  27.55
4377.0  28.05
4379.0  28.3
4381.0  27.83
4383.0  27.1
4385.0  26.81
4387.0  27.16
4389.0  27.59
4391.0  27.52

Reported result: -0.05 mag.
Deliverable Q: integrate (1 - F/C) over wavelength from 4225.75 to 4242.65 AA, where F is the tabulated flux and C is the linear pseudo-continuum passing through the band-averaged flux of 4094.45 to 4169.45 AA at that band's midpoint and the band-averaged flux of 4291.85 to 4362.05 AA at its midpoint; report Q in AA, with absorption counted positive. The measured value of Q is -0.5 AA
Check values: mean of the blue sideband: 27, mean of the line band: 26.9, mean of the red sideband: 25.3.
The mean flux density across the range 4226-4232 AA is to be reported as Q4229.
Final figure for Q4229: 25.9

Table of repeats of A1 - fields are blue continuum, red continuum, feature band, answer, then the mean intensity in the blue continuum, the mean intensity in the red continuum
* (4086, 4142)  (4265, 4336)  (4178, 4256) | -0.040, 26.8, 26.1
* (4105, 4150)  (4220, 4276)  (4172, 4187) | 0.011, 27.6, 27.1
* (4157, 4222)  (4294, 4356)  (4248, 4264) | -0.049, 27.5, 25.2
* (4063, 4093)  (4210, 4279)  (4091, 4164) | 0.009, 27.2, 27.2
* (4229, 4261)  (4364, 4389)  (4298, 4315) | 0.124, 27.5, 27.5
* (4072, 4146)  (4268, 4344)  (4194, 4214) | -0.066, 26.9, 25.5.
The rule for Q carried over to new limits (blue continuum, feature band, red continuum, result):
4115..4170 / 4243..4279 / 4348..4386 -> 0.0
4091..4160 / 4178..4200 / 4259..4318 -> -0.8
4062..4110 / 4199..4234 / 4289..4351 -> -2.1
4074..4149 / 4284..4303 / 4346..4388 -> 1.2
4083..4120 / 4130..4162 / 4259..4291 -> -1.9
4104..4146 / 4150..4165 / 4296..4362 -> -0.4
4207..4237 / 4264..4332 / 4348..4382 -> 2.3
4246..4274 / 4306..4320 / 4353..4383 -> 0.8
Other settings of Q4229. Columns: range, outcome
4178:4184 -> 27.2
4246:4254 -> 27.5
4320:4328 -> 26.9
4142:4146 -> 27.5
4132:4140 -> 28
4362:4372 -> 27.5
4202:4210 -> 27.9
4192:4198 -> 28.1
